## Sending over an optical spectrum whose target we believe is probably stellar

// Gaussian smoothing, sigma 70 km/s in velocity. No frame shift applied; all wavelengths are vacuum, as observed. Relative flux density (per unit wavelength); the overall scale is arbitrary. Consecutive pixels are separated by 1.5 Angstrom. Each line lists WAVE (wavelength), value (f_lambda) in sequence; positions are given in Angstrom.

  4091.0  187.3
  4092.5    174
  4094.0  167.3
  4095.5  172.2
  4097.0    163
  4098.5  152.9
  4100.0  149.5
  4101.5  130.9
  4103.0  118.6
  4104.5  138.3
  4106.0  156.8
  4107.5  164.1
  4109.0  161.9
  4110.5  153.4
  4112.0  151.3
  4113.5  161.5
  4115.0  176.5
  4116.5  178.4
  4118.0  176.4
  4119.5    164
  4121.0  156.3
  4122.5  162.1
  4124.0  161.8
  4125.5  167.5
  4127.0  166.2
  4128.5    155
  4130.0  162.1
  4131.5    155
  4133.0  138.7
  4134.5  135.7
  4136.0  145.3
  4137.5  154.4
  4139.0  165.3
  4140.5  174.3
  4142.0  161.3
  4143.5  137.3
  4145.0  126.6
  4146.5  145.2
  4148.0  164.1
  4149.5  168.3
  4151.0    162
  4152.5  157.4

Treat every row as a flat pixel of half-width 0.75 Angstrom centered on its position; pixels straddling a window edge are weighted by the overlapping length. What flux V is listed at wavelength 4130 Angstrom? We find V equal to 162.1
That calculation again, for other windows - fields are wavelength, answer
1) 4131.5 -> 155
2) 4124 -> 161.8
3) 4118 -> 176.4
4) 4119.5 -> 164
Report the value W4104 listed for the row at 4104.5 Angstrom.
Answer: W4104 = 138.3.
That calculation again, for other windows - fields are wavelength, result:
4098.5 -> 152.9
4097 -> 163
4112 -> 151.3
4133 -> 138.7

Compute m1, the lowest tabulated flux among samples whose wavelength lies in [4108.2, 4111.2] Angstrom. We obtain 153.4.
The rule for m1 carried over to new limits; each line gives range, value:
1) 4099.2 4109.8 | 118.6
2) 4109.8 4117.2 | 151.3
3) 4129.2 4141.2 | 135.7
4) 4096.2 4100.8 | 149.5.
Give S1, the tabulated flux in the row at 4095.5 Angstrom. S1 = 172.2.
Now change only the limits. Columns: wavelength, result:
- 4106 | 156.8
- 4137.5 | 154.4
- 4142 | 161.3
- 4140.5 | 174.3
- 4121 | 156.3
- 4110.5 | 153.4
